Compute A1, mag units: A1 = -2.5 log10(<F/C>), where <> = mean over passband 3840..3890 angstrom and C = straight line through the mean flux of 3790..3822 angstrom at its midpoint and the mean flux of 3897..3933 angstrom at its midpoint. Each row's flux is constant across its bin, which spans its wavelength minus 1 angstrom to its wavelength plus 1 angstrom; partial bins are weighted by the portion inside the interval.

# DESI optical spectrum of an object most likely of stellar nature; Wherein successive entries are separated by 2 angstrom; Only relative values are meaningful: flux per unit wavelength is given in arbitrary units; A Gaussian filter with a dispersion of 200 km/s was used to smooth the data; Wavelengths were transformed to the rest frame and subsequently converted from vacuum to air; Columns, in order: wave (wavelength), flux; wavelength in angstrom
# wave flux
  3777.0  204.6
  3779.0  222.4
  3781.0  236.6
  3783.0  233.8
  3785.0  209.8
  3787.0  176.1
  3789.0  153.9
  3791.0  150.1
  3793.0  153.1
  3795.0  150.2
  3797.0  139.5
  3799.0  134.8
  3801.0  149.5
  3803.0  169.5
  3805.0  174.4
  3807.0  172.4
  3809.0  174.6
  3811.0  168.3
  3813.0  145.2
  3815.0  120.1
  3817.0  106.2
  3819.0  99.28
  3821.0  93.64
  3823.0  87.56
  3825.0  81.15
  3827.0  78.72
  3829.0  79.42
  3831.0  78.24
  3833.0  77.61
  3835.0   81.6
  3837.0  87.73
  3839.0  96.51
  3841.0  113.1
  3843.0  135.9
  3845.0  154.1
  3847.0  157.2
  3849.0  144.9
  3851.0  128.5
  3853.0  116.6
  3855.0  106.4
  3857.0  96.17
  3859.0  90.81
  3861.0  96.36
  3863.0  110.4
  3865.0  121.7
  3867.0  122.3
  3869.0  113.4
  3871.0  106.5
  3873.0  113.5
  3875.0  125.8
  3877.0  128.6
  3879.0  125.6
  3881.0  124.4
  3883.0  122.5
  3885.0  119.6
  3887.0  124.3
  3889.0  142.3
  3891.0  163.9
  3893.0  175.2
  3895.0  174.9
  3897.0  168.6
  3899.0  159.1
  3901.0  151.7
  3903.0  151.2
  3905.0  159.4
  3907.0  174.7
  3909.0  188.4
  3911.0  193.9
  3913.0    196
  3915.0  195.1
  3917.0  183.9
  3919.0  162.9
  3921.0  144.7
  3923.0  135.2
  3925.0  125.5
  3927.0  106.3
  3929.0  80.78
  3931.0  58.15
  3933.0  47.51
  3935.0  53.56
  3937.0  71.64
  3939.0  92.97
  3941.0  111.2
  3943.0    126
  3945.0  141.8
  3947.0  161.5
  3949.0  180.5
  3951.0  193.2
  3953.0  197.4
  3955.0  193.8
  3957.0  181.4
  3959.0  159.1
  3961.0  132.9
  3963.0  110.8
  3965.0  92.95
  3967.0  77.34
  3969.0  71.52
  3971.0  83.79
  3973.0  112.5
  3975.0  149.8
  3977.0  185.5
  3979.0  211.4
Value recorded 0.201 mag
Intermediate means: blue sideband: 144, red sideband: 149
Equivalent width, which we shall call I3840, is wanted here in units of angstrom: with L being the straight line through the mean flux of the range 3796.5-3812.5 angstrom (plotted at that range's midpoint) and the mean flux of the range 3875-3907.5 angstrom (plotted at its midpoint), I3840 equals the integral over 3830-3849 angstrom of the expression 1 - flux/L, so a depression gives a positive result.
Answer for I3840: 5.37 angstrom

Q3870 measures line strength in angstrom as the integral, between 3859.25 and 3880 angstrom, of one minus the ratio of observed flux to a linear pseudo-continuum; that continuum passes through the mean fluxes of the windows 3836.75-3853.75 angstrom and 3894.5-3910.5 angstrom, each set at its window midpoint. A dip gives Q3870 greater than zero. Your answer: 4.2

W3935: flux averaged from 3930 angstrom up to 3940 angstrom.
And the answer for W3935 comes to 64.8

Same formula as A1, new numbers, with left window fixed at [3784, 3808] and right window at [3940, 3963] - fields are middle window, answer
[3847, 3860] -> 0.341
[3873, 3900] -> 0.134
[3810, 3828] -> 0.424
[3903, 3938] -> 0.188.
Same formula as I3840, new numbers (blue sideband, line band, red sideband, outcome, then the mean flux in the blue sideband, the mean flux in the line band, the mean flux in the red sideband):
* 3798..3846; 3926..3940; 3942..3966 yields 7.2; 119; 73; 156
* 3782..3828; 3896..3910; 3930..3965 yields -3.2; 144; 165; 129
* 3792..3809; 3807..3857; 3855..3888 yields 8.6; 157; 114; 115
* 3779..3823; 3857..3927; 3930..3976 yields -3.8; 158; 143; 122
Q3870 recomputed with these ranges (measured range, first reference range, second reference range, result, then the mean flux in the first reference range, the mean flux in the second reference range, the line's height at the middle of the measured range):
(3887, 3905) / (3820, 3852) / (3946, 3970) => -4.9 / 105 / 146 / 125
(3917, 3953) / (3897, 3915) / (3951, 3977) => 7.4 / 173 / 135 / 154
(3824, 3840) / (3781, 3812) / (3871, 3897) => 7.5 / 170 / 137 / 156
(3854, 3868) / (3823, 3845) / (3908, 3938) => -0.2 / 93.7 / 130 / 105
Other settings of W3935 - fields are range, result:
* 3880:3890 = 127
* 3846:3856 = 131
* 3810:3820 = 128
